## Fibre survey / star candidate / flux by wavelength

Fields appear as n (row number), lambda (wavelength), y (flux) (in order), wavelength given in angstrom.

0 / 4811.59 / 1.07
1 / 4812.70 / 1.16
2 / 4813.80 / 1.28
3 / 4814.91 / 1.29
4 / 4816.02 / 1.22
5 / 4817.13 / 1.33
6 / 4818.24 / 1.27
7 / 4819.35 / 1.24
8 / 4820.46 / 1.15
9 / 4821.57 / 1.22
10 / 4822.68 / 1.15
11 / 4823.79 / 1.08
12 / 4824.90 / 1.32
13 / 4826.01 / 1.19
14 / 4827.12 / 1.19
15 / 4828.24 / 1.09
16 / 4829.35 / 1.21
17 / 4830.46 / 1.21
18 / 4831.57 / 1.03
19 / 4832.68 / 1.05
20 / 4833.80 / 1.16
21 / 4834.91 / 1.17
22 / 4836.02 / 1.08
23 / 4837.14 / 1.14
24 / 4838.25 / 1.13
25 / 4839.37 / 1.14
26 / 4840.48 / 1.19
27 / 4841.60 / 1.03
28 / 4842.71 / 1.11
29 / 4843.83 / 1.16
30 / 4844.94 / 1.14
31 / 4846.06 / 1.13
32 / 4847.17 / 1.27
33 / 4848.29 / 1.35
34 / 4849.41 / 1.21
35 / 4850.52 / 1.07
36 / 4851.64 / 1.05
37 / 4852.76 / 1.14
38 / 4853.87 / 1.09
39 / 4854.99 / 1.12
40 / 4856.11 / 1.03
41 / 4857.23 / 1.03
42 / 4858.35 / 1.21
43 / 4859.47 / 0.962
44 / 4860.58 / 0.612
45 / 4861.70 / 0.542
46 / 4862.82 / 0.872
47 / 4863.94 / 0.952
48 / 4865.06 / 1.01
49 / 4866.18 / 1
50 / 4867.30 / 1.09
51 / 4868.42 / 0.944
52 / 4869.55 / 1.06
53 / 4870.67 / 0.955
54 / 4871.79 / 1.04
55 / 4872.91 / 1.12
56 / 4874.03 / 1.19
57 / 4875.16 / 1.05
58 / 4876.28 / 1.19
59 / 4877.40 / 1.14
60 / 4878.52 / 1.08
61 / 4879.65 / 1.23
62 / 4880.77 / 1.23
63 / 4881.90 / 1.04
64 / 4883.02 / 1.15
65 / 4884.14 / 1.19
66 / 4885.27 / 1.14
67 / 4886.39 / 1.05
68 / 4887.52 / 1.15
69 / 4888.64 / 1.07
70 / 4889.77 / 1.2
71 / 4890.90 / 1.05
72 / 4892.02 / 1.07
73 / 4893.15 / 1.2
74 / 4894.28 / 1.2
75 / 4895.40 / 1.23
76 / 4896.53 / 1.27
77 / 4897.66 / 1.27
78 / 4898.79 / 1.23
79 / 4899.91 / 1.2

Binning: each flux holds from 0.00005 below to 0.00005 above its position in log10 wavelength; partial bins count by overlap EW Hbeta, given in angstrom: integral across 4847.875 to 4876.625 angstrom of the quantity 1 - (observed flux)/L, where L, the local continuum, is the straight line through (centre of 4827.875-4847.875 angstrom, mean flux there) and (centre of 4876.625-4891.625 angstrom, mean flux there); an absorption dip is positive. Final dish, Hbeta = 2.63 angstrom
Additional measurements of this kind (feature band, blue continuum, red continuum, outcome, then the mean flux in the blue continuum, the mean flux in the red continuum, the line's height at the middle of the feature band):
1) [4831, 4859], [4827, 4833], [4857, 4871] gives -2.3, 1.13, 0.939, 1.05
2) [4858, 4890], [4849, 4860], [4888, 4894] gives 1.7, 1.09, 1.12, 1.11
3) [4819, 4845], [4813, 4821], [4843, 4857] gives 1.2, 1.25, 1.14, 1.2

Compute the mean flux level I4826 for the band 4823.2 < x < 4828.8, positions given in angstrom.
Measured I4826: 1.17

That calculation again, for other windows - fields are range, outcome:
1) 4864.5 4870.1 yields 1.02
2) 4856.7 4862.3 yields 0.871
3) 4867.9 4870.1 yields 0.999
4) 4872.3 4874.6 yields 1.15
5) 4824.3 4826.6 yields 1.25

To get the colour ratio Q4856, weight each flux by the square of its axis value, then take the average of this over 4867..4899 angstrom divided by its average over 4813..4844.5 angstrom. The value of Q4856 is 1.0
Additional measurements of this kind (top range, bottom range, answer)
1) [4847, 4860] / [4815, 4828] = 0.94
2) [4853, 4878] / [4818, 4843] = 0.89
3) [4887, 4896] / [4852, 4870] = 1.19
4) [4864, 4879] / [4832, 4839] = 0.96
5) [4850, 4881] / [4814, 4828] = 0.86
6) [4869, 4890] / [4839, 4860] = 1.00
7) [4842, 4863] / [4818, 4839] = 0.92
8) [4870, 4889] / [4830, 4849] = 0.99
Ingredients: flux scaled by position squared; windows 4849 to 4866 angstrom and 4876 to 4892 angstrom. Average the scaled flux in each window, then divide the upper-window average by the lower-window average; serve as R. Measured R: 1.16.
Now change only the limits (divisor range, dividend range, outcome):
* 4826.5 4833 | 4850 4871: 0.88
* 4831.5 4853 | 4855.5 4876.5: 0.88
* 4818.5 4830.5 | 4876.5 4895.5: 0.99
